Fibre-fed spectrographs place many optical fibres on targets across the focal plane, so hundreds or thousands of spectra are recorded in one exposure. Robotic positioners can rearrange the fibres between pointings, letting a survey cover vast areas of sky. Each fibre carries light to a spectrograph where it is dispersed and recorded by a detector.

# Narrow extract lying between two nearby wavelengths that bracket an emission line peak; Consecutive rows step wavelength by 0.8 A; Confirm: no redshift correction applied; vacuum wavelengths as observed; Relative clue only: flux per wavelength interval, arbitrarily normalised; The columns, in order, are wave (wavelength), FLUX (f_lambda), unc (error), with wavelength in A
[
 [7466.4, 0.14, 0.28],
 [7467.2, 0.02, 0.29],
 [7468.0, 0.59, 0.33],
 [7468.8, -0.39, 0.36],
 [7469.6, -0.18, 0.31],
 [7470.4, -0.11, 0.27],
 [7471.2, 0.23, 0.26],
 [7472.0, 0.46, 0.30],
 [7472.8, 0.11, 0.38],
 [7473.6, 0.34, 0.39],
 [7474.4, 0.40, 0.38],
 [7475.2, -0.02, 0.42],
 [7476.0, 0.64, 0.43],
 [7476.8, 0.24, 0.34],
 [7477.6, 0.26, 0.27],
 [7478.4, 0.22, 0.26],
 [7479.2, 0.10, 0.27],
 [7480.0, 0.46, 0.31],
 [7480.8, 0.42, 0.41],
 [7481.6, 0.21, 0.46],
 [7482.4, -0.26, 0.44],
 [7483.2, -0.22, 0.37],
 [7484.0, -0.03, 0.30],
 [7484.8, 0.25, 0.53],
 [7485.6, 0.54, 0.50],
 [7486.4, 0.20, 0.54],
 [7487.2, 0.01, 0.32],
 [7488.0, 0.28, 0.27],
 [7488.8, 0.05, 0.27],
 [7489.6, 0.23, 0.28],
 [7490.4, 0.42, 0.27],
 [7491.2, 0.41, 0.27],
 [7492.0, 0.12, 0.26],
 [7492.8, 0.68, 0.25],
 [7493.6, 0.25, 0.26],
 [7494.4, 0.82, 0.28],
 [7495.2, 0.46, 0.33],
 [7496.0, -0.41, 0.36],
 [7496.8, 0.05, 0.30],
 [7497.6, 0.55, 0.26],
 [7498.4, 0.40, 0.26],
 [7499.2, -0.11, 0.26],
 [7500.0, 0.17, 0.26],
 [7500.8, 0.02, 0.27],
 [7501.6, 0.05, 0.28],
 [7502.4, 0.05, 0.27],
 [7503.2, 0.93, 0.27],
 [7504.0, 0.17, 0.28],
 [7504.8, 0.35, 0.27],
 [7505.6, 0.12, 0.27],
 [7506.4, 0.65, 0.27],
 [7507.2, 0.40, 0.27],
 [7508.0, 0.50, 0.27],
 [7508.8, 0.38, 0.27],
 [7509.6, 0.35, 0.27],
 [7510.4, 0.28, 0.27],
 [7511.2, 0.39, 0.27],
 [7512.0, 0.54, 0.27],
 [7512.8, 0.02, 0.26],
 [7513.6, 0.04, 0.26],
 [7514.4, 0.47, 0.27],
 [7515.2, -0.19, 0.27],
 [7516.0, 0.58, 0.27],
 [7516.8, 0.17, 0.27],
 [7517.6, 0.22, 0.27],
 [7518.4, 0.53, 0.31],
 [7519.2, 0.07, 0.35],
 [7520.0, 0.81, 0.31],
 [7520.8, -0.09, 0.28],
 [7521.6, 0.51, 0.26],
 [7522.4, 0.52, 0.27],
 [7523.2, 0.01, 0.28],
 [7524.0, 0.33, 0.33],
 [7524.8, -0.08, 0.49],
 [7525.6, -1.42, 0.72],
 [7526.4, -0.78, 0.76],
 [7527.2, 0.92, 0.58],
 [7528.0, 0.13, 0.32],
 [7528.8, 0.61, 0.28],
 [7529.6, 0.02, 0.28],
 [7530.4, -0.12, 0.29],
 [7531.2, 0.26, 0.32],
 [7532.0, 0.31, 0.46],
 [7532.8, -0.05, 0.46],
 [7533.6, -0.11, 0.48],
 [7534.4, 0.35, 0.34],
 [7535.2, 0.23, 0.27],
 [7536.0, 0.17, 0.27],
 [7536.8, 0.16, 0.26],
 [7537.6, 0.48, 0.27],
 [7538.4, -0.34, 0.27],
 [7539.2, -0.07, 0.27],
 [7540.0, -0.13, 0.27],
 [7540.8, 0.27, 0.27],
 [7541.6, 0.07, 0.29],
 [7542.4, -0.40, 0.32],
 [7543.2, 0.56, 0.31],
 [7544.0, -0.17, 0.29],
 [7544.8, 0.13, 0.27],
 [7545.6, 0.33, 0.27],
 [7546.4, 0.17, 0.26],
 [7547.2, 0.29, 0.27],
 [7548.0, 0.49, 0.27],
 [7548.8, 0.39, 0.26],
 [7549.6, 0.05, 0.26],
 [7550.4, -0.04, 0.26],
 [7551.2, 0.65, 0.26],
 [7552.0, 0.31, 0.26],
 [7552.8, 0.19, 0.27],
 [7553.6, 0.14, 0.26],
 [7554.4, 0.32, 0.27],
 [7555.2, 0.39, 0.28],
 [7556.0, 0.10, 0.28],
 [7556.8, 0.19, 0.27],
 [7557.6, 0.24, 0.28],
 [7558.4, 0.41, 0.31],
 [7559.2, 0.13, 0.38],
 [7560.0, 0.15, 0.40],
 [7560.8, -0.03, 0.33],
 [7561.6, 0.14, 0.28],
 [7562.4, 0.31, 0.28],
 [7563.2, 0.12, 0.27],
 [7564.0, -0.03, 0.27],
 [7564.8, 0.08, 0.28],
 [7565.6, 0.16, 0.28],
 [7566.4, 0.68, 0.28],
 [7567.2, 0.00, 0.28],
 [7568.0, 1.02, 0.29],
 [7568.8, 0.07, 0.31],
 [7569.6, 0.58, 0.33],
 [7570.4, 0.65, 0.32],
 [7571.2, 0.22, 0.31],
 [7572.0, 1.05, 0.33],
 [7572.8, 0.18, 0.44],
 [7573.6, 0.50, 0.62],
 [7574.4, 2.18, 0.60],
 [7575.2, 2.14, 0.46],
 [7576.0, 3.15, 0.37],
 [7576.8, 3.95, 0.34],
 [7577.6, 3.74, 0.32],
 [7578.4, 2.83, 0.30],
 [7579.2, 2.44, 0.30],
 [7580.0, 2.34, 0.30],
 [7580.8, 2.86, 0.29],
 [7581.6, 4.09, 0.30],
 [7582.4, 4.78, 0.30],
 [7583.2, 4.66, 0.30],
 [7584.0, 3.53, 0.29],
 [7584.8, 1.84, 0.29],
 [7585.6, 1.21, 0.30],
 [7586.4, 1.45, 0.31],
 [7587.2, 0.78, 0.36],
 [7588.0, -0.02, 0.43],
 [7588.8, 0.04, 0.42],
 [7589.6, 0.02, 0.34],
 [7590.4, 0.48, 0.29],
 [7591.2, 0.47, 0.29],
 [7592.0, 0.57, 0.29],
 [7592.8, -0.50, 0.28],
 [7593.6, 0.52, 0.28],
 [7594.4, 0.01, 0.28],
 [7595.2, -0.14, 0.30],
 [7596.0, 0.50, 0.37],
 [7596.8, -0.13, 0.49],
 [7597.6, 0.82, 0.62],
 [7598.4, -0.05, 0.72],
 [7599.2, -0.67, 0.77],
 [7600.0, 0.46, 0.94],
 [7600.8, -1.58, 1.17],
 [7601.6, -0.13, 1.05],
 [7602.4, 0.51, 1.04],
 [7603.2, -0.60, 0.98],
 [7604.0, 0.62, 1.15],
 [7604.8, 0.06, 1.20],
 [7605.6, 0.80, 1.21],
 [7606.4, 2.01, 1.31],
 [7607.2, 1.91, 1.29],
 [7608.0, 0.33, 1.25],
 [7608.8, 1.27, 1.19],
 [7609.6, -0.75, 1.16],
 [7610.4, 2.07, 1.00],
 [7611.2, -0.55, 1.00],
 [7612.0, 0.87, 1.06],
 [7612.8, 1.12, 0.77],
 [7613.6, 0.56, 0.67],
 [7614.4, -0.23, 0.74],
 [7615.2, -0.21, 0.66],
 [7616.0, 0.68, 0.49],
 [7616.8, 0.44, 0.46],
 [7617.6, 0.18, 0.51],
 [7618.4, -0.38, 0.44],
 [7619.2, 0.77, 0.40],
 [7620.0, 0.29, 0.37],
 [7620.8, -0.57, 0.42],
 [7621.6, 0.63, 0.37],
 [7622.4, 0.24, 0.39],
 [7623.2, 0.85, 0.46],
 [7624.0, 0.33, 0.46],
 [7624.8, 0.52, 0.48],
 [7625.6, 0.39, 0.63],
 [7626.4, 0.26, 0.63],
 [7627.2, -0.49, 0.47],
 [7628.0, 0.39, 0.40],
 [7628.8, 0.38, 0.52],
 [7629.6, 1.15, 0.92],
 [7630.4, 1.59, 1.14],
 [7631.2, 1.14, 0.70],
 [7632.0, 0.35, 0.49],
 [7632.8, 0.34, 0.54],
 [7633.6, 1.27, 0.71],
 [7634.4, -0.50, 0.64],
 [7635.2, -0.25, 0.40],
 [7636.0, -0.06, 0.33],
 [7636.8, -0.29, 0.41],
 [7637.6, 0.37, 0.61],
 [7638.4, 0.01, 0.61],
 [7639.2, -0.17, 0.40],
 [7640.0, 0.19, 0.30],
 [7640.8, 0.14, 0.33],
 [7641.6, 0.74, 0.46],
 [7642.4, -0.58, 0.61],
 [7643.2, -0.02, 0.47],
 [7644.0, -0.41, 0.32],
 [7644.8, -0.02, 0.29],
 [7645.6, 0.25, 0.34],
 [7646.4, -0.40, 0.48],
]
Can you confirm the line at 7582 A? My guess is [O II]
